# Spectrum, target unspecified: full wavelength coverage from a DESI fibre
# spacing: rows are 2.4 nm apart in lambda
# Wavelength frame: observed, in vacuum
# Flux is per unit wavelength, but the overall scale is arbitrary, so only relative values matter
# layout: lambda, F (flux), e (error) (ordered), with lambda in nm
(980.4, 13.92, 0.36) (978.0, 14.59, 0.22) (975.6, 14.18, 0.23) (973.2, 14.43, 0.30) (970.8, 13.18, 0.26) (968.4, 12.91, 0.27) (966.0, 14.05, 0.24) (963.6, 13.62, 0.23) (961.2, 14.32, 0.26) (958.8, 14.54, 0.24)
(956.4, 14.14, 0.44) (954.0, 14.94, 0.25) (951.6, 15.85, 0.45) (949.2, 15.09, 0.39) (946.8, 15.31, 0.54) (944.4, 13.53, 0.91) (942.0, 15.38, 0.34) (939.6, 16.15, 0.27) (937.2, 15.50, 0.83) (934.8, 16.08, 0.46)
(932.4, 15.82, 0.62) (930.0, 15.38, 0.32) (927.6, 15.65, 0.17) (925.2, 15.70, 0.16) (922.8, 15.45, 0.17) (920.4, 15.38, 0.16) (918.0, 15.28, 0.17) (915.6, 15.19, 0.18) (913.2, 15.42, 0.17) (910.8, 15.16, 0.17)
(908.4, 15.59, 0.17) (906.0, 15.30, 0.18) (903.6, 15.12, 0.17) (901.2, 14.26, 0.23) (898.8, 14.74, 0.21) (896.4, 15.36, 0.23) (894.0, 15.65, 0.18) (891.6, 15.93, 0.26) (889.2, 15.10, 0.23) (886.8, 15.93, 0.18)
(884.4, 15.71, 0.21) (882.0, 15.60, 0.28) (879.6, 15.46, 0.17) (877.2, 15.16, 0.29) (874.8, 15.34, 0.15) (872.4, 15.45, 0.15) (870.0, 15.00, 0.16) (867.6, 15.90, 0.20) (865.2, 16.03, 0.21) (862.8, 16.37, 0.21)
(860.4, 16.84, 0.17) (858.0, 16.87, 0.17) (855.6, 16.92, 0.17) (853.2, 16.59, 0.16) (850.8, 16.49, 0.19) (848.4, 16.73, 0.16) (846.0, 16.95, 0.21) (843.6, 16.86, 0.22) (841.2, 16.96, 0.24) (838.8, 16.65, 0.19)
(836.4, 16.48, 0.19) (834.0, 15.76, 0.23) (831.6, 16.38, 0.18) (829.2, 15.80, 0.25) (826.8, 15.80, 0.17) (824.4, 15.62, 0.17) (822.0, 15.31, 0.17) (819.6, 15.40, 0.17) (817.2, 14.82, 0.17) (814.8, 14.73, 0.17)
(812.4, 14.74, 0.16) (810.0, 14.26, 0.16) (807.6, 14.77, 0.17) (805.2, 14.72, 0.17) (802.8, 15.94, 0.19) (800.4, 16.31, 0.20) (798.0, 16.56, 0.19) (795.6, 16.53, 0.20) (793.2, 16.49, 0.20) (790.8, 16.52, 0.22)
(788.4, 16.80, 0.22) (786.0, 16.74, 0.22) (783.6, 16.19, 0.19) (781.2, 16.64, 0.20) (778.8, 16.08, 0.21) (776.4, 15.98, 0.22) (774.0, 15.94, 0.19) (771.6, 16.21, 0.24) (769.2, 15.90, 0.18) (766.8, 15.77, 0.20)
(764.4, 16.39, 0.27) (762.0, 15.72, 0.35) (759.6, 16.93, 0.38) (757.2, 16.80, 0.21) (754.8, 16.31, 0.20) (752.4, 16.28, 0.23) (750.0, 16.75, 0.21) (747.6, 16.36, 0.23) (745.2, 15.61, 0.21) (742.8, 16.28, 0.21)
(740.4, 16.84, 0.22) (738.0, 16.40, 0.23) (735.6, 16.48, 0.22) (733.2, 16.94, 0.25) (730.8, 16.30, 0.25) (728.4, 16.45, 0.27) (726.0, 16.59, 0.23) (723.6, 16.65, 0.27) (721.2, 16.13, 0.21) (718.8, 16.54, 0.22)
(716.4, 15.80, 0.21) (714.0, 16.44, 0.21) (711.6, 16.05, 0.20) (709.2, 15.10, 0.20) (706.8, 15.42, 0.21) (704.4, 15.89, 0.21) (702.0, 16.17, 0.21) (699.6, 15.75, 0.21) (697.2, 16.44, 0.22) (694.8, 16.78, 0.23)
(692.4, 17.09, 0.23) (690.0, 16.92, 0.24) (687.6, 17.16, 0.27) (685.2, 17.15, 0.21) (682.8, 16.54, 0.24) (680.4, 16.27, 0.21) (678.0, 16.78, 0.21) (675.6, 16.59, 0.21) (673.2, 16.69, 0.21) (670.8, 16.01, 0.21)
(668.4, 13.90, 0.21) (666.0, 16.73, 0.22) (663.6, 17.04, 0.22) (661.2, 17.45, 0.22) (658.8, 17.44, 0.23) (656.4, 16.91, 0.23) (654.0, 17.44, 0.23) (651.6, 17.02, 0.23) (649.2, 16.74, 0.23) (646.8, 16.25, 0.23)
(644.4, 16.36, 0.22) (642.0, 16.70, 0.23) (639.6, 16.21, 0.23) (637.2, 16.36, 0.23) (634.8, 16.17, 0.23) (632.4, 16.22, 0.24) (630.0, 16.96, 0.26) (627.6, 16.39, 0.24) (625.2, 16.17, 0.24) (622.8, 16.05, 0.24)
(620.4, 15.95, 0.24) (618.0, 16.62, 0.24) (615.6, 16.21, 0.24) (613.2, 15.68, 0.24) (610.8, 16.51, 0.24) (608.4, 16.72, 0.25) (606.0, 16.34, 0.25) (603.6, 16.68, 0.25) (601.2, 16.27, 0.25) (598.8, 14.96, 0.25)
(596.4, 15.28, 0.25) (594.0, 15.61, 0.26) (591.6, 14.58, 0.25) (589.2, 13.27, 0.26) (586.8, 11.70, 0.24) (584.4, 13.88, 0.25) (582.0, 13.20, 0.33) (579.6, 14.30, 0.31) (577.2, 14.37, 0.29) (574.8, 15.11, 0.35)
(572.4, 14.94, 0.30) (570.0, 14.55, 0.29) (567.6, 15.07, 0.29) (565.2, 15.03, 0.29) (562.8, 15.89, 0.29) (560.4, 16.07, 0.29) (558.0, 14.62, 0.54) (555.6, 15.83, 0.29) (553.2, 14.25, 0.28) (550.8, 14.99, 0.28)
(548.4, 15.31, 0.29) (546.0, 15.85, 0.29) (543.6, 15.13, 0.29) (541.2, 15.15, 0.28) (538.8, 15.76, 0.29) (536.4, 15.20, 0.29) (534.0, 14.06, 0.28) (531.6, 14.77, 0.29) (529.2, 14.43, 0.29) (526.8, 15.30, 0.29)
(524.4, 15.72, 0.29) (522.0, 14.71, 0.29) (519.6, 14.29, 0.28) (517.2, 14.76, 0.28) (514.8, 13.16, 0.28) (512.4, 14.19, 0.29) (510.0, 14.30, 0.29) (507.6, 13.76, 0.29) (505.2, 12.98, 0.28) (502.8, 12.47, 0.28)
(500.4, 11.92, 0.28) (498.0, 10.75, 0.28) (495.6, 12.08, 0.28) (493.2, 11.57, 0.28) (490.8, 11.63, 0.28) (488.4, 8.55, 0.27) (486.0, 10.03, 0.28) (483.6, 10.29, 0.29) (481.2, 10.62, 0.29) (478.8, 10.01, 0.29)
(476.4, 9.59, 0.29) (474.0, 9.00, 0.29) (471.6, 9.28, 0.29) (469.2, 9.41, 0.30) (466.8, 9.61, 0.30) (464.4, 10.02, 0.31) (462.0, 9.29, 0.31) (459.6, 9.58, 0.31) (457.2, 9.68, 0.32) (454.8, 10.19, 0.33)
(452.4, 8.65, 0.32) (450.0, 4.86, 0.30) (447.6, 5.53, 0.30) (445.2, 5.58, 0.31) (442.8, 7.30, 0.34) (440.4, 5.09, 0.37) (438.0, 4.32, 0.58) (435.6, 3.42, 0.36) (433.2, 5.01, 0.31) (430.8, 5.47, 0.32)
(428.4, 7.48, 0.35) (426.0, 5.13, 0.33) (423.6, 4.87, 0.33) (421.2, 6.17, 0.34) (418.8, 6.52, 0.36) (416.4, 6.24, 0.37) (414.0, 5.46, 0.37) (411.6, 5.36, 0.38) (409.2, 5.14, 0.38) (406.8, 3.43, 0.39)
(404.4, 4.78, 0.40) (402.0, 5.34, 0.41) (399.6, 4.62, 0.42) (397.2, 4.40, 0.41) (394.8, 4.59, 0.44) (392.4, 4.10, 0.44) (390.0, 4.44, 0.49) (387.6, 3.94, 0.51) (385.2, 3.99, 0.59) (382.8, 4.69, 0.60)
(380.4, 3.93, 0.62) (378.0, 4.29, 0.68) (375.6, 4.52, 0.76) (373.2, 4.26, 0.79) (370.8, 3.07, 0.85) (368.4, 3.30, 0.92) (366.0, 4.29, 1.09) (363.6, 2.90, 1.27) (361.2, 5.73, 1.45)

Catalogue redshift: 0.134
